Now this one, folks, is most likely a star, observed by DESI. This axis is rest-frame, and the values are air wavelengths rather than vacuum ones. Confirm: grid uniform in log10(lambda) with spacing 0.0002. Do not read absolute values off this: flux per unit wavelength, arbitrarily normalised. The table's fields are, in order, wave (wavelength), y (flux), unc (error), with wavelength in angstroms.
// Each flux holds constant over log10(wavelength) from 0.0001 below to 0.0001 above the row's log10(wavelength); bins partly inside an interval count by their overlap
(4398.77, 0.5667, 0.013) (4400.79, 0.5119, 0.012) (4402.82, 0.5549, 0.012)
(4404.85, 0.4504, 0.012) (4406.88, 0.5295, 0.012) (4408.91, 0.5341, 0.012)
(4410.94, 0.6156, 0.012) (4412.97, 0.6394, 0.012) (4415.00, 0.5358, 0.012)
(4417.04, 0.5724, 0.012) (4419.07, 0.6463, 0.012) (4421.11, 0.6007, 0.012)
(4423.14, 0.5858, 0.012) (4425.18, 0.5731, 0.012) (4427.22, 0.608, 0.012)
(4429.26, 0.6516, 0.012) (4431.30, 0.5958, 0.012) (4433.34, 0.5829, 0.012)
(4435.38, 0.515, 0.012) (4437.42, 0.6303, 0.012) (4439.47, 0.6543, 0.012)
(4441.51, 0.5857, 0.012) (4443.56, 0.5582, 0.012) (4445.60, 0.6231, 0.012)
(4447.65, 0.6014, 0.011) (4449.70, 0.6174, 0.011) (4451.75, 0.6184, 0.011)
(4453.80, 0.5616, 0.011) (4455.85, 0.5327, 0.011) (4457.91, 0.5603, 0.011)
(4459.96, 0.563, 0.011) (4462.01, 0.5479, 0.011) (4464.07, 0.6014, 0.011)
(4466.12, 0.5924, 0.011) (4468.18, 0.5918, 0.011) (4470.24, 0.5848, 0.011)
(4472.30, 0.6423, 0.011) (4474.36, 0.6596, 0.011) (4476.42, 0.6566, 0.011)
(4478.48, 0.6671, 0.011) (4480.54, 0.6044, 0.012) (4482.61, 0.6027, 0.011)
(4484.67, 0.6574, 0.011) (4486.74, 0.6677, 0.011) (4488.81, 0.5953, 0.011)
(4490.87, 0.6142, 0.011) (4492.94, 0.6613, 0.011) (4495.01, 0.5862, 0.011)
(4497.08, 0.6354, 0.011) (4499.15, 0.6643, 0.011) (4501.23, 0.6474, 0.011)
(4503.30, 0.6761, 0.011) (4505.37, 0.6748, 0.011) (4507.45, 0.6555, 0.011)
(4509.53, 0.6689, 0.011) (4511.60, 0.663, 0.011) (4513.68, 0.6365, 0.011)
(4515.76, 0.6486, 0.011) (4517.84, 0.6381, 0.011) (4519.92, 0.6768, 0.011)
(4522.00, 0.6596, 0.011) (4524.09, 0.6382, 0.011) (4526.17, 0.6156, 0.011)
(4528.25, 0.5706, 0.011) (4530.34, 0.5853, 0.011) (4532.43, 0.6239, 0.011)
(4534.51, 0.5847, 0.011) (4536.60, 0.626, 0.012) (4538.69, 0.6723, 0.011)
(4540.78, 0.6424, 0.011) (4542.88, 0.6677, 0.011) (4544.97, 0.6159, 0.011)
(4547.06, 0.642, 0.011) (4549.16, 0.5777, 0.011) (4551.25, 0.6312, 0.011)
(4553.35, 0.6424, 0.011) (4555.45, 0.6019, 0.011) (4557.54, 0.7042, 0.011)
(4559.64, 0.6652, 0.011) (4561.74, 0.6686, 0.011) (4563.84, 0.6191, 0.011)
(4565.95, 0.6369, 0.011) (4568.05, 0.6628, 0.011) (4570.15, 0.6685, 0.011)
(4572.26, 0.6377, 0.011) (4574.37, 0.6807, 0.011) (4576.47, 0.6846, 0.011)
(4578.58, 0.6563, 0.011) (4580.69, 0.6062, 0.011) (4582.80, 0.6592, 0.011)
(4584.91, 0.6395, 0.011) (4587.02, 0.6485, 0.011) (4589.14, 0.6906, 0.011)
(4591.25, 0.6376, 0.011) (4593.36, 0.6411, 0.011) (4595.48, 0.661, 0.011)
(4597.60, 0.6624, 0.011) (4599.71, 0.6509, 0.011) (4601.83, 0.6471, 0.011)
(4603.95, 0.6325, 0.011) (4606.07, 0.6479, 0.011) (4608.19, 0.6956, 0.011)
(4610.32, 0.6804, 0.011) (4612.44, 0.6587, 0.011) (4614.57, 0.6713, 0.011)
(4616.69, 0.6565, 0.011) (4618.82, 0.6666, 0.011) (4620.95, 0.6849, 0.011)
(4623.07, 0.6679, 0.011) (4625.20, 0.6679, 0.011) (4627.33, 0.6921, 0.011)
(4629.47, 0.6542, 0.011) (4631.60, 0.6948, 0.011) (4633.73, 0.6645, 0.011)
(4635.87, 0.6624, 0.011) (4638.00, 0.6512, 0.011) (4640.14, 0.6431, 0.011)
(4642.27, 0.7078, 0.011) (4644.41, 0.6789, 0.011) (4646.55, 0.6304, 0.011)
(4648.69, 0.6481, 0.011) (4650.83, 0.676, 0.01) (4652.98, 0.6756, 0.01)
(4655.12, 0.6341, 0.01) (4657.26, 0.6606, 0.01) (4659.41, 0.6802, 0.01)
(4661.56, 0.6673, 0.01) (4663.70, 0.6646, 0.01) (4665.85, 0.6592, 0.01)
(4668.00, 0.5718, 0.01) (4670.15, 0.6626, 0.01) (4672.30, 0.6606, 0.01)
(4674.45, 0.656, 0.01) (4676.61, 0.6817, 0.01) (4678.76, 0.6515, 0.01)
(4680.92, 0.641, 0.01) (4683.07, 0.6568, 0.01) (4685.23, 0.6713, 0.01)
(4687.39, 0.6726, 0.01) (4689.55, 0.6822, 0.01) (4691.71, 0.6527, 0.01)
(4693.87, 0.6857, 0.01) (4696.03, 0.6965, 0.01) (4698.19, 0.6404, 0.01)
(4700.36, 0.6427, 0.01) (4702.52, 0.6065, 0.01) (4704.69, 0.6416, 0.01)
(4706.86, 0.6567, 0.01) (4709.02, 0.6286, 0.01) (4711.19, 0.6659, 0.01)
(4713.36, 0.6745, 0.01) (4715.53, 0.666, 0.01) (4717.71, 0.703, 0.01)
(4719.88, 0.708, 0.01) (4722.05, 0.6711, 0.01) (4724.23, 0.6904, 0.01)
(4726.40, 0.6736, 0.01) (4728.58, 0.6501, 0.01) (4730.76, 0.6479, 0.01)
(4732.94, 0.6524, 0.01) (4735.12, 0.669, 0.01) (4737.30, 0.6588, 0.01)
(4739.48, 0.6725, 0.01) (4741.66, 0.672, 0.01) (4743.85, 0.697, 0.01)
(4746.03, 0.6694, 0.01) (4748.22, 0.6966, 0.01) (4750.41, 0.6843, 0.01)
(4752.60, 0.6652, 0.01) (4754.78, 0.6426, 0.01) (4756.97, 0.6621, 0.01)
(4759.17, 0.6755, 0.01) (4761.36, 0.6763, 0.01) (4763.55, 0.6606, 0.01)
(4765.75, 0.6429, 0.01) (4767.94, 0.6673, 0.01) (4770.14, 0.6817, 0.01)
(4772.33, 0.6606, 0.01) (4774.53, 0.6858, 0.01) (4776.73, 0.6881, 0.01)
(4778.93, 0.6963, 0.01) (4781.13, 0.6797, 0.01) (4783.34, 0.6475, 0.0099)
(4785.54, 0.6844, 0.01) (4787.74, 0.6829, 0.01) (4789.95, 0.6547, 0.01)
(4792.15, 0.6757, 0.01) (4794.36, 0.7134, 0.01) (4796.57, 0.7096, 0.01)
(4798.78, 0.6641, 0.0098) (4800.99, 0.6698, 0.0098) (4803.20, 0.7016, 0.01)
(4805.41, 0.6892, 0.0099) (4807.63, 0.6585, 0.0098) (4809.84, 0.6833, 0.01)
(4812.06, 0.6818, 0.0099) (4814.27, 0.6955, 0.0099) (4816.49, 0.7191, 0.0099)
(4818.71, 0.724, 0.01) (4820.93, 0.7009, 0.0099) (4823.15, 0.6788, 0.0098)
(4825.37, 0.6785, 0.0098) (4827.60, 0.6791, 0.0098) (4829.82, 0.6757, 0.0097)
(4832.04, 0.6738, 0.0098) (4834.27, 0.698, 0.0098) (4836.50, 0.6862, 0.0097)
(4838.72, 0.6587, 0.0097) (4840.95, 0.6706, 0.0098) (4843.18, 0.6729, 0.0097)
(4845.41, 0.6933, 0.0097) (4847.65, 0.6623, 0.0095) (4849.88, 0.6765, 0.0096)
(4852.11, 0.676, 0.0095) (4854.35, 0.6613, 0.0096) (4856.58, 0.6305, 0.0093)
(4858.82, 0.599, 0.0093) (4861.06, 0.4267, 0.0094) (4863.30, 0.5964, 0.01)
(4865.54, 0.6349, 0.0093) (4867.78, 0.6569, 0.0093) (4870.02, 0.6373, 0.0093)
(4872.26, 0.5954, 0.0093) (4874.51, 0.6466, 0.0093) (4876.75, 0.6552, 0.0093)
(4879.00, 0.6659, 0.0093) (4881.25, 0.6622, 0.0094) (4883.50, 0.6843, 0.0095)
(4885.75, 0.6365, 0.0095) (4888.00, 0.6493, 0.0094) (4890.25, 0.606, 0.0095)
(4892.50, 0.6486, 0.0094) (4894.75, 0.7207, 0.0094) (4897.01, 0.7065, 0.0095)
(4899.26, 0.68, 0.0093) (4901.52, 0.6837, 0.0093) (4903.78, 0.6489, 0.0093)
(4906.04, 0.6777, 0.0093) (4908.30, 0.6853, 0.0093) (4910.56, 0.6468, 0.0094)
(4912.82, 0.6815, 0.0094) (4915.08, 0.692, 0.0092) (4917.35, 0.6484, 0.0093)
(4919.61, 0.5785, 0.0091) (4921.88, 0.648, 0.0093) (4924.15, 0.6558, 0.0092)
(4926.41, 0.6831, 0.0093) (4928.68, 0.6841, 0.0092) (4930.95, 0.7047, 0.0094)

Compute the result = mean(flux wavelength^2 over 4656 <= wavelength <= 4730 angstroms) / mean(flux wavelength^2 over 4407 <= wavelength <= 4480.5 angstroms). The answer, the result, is 1.2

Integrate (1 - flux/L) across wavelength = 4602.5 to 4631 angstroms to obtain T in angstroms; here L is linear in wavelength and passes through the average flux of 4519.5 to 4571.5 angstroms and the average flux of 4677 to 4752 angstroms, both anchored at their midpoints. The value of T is -0.8 angstroms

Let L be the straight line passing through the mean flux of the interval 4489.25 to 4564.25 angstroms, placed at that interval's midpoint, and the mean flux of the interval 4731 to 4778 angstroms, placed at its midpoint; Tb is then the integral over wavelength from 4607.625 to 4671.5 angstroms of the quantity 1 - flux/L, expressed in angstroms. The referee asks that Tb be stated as -0.9 angstroms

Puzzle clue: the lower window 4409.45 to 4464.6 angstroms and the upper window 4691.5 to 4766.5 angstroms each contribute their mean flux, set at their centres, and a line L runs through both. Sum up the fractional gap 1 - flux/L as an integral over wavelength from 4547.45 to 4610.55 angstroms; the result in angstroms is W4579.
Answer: -2.3 angstroms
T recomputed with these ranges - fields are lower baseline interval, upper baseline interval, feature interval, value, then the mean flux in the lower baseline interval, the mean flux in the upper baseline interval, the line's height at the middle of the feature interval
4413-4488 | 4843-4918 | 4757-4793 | -1.87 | 0.602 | 0.651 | 0.639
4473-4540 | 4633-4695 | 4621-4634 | -0.39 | 0.639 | 0.66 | 0.655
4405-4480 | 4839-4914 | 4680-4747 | -3.79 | 0.594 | 0.651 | 0.63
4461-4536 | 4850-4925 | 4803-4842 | -2.55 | 0.63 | 0.647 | 0.644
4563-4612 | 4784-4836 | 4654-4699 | 0.51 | 0.654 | 0.686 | 0.667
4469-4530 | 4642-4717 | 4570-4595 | -0.22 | 0.64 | 0.658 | 0.648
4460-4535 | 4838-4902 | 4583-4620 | -1.36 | 0.63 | 0.648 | 0.635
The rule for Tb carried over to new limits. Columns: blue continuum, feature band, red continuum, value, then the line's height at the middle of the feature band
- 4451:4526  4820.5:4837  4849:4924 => -1.0 angstroms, 0.644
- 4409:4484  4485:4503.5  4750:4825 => -0.8 angstroms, 0.61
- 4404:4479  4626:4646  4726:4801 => -1.0 angstroms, 0.64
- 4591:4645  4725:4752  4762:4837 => 0.2 angstroms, 0.676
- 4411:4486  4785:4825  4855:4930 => -3.1 angstroms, 0.638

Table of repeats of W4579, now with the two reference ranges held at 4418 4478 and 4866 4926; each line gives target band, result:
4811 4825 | -1.11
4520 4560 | -1.28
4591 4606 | -0.72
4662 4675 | -0.39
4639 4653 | -0.90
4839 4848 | -0.32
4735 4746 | -0.63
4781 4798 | -0.98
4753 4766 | -0.44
